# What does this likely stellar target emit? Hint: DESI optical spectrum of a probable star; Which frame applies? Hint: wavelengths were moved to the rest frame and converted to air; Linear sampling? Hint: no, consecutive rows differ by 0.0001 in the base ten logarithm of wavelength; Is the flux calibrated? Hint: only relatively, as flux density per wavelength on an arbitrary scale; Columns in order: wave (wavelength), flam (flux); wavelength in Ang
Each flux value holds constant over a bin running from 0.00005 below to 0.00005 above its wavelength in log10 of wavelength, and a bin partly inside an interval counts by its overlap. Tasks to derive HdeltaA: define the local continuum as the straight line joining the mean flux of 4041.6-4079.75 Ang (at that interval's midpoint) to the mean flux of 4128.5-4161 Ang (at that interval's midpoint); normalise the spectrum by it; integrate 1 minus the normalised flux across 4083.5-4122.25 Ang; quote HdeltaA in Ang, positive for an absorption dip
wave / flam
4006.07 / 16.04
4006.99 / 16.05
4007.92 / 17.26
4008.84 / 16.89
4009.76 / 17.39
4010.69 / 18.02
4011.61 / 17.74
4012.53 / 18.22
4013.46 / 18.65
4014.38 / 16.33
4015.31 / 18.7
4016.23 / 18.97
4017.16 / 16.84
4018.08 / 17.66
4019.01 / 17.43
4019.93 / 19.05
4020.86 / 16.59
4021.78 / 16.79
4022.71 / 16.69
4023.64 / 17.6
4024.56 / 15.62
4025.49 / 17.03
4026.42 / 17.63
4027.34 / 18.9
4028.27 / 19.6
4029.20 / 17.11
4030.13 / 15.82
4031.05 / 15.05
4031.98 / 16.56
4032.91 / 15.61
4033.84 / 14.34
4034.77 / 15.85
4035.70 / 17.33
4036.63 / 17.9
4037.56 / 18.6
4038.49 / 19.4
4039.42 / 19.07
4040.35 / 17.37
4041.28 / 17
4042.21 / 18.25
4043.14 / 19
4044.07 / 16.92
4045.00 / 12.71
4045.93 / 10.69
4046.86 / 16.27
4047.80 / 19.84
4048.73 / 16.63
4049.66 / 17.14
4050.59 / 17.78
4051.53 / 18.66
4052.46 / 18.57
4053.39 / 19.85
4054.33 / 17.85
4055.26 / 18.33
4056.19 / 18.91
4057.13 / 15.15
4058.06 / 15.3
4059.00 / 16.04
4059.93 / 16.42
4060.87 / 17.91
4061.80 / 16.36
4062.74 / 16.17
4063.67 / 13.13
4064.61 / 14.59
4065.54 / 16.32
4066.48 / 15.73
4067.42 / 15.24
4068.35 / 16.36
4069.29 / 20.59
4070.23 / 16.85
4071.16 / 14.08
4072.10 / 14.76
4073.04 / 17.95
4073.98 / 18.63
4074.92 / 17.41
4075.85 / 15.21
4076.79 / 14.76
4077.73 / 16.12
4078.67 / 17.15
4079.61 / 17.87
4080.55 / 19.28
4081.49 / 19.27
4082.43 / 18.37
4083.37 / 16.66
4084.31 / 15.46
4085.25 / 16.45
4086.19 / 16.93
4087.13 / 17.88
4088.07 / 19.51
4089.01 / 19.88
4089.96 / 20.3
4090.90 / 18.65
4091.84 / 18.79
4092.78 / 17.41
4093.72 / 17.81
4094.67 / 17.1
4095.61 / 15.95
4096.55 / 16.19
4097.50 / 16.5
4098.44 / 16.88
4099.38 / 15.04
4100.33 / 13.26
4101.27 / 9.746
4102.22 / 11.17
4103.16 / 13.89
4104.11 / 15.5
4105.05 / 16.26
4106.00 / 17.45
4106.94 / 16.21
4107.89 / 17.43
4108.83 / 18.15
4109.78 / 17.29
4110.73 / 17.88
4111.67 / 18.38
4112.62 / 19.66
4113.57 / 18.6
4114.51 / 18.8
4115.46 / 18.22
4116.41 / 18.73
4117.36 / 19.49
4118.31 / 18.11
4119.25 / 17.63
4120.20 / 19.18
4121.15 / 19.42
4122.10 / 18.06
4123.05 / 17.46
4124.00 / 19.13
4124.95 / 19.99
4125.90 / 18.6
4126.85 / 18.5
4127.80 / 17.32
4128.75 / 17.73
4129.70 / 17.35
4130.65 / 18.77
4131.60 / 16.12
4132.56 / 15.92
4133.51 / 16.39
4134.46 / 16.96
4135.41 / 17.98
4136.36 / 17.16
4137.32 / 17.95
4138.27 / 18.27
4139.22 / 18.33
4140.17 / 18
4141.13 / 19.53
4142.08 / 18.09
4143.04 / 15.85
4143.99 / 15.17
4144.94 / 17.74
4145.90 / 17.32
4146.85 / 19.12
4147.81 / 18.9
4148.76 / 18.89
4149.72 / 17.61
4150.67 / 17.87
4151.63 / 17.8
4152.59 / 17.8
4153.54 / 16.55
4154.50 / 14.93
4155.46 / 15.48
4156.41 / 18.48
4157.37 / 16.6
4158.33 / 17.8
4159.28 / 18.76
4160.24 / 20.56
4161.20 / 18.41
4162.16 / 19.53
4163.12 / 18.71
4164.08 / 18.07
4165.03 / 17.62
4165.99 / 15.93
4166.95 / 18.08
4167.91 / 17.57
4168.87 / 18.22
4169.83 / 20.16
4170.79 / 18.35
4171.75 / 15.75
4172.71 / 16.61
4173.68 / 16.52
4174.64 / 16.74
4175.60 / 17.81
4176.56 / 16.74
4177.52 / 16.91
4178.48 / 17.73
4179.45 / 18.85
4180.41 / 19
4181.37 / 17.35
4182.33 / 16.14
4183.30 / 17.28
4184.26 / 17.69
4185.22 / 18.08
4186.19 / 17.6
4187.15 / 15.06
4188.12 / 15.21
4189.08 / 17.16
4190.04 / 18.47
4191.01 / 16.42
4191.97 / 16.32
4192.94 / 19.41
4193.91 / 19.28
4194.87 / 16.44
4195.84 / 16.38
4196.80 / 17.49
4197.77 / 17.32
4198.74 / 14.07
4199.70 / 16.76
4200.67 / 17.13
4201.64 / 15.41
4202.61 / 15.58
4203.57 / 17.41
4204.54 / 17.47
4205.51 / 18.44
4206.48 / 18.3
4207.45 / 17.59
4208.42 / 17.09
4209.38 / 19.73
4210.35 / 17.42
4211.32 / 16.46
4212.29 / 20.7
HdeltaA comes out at -0.1 Ang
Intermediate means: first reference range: 16.7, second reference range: 17.6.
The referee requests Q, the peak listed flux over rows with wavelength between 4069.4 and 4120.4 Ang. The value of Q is 20.3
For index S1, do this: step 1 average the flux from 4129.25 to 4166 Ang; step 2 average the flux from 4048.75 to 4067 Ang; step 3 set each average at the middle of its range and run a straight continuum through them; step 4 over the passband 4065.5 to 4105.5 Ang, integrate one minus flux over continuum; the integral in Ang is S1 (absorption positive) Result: 1.1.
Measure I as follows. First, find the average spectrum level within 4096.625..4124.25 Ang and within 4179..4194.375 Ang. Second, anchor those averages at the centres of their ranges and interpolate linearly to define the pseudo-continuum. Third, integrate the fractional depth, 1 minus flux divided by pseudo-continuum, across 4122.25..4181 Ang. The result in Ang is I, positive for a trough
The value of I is -1.7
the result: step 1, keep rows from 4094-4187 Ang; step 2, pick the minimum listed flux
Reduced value 9.746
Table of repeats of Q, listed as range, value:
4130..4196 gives 20.56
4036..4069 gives 19.85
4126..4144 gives 19.53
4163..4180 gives 20.16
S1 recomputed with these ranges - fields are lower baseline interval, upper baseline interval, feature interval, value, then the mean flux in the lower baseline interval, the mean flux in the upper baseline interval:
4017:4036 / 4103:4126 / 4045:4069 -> 1.0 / 16.9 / 18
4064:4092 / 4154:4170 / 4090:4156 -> 0.8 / 17.2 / 17.9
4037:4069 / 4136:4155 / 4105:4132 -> -1.2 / 16.9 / 17.6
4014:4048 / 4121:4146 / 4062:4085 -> 1.0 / 17.1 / 17.7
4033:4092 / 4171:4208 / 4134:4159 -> -0.7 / 17.1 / 17.1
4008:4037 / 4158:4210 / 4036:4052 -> 0.0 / 17.2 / 17.5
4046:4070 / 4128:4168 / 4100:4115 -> 0.9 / 16.9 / 17.7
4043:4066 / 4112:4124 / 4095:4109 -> 2.2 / 16.6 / 18.6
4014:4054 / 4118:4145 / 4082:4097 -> -0.1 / 17.2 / 17.8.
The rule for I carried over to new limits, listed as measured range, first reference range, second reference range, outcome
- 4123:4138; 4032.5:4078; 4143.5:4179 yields -0.29 Ang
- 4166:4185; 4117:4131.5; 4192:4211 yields 0.14 Ang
